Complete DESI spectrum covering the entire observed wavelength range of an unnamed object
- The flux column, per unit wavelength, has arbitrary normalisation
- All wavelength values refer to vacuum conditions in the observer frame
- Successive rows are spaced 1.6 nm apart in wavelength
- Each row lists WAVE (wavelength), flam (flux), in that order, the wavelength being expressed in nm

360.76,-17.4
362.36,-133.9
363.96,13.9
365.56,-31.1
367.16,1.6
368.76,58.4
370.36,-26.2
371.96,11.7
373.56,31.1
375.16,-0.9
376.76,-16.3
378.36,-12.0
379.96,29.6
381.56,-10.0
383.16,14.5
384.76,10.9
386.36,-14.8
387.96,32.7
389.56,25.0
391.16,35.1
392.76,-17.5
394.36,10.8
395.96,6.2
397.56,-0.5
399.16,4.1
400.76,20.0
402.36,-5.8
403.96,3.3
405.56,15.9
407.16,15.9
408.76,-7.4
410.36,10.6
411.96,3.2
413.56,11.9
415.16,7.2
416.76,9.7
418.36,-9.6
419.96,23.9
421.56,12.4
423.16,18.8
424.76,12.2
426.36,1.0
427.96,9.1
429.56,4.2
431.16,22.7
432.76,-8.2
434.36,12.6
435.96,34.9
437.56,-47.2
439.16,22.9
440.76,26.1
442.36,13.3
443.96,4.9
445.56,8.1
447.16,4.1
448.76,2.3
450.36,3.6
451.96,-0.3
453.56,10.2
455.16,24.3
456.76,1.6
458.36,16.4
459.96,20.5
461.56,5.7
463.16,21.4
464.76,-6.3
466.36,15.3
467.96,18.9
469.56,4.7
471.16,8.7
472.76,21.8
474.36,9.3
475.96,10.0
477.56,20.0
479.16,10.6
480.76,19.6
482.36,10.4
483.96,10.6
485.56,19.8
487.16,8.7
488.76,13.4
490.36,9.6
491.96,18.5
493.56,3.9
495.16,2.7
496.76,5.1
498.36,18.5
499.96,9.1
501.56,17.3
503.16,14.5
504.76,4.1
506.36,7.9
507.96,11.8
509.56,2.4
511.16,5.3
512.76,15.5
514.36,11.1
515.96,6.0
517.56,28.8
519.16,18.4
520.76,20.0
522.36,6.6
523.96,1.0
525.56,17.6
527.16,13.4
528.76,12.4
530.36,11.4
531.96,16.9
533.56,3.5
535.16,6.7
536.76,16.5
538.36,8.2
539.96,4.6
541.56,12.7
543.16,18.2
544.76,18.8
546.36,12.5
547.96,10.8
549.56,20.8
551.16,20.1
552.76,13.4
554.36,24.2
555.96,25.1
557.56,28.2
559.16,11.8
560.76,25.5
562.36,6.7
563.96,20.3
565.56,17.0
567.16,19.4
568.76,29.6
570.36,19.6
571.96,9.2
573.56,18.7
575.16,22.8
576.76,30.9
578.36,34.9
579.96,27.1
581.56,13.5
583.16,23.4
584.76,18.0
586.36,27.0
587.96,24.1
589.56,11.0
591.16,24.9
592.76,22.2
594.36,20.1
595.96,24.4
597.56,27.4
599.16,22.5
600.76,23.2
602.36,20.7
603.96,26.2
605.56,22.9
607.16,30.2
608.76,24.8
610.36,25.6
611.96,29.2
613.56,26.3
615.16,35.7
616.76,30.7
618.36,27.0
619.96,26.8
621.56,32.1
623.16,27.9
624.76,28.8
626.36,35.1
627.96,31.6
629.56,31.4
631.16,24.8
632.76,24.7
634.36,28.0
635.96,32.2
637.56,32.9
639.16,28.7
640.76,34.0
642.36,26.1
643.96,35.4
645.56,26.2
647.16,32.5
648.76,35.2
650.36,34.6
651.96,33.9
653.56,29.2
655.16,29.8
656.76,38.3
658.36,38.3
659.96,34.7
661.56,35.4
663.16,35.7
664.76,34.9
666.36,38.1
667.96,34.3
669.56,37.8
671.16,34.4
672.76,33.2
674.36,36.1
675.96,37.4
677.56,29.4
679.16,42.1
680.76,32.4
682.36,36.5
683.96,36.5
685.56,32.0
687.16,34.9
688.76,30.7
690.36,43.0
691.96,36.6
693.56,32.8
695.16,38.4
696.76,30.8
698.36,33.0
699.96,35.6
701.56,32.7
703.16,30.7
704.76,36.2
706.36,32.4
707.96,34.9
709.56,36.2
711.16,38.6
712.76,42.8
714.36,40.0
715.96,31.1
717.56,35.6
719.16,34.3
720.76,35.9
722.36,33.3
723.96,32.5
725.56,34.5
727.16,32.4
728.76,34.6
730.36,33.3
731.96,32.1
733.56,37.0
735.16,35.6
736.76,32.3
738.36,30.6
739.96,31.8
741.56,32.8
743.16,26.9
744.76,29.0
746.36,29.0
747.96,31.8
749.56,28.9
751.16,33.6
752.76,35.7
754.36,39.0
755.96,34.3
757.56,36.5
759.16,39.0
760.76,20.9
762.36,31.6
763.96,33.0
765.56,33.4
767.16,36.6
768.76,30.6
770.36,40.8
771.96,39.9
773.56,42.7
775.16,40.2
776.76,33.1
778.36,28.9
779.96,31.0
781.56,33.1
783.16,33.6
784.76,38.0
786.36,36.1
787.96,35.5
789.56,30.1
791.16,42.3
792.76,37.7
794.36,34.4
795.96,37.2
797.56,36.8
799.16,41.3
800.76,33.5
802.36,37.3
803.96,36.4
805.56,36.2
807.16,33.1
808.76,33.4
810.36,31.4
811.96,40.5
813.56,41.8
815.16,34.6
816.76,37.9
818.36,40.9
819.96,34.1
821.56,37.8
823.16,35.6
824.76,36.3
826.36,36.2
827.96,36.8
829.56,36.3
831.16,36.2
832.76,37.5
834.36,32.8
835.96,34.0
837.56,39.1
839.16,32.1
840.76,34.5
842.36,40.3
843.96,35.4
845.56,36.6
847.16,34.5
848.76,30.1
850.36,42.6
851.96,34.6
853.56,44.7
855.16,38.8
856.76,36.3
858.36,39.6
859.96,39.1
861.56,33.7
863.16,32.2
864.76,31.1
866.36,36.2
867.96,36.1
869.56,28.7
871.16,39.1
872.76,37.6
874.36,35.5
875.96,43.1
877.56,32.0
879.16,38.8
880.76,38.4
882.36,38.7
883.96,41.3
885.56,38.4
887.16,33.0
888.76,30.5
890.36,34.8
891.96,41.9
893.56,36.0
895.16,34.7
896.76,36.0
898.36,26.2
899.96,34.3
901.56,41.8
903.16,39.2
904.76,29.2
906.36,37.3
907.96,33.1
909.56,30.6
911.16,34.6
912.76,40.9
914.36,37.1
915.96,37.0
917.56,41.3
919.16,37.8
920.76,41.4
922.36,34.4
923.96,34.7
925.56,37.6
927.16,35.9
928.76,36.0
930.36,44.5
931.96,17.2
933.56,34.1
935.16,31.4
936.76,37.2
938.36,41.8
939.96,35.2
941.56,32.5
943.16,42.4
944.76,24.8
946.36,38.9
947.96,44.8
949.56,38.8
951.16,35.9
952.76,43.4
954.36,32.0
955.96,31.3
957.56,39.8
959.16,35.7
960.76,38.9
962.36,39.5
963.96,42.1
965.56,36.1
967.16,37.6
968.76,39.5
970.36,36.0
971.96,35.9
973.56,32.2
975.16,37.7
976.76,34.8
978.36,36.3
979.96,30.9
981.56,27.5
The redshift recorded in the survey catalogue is 0.439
